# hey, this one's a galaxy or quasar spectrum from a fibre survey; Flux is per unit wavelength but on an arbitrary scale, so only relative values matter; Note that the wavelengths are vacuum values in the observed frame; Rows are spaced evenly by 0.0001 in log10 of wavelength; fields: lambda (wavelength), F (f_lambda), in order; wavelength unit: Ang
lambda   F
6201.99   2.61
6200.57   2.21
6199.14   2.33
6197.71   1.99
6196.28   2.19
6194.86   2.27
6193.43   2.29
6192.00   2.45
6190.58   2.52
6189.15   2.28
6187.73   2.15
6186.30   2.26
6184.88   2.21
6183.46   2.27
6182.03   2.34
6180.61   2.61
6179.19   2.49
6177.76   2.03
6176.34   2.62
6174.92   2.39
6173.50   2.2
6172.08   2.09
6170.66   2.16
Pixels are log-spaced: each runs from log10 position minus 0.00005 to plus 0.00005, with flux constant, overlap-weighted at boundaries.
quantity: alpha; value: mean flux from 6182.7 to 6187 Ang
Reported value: 2.25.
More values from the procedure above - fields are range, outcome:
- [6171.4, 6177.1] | 2.33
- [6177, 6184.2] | 2.35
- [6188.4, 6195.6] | 2.36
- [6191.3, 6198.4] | 2.24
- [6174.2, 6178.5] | 2.35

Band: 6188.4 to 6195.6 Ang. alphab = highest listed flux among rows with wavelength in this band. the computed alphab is 2.52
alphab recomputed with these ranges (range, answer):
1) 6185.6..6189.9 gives 2.28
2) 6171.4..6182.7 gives 2.62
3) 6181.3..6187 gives 2.34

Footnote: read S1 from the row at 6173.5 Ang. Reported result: 2.2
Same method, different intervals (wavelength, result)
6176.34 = 2.62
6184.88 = 2.21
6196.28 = 2.19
